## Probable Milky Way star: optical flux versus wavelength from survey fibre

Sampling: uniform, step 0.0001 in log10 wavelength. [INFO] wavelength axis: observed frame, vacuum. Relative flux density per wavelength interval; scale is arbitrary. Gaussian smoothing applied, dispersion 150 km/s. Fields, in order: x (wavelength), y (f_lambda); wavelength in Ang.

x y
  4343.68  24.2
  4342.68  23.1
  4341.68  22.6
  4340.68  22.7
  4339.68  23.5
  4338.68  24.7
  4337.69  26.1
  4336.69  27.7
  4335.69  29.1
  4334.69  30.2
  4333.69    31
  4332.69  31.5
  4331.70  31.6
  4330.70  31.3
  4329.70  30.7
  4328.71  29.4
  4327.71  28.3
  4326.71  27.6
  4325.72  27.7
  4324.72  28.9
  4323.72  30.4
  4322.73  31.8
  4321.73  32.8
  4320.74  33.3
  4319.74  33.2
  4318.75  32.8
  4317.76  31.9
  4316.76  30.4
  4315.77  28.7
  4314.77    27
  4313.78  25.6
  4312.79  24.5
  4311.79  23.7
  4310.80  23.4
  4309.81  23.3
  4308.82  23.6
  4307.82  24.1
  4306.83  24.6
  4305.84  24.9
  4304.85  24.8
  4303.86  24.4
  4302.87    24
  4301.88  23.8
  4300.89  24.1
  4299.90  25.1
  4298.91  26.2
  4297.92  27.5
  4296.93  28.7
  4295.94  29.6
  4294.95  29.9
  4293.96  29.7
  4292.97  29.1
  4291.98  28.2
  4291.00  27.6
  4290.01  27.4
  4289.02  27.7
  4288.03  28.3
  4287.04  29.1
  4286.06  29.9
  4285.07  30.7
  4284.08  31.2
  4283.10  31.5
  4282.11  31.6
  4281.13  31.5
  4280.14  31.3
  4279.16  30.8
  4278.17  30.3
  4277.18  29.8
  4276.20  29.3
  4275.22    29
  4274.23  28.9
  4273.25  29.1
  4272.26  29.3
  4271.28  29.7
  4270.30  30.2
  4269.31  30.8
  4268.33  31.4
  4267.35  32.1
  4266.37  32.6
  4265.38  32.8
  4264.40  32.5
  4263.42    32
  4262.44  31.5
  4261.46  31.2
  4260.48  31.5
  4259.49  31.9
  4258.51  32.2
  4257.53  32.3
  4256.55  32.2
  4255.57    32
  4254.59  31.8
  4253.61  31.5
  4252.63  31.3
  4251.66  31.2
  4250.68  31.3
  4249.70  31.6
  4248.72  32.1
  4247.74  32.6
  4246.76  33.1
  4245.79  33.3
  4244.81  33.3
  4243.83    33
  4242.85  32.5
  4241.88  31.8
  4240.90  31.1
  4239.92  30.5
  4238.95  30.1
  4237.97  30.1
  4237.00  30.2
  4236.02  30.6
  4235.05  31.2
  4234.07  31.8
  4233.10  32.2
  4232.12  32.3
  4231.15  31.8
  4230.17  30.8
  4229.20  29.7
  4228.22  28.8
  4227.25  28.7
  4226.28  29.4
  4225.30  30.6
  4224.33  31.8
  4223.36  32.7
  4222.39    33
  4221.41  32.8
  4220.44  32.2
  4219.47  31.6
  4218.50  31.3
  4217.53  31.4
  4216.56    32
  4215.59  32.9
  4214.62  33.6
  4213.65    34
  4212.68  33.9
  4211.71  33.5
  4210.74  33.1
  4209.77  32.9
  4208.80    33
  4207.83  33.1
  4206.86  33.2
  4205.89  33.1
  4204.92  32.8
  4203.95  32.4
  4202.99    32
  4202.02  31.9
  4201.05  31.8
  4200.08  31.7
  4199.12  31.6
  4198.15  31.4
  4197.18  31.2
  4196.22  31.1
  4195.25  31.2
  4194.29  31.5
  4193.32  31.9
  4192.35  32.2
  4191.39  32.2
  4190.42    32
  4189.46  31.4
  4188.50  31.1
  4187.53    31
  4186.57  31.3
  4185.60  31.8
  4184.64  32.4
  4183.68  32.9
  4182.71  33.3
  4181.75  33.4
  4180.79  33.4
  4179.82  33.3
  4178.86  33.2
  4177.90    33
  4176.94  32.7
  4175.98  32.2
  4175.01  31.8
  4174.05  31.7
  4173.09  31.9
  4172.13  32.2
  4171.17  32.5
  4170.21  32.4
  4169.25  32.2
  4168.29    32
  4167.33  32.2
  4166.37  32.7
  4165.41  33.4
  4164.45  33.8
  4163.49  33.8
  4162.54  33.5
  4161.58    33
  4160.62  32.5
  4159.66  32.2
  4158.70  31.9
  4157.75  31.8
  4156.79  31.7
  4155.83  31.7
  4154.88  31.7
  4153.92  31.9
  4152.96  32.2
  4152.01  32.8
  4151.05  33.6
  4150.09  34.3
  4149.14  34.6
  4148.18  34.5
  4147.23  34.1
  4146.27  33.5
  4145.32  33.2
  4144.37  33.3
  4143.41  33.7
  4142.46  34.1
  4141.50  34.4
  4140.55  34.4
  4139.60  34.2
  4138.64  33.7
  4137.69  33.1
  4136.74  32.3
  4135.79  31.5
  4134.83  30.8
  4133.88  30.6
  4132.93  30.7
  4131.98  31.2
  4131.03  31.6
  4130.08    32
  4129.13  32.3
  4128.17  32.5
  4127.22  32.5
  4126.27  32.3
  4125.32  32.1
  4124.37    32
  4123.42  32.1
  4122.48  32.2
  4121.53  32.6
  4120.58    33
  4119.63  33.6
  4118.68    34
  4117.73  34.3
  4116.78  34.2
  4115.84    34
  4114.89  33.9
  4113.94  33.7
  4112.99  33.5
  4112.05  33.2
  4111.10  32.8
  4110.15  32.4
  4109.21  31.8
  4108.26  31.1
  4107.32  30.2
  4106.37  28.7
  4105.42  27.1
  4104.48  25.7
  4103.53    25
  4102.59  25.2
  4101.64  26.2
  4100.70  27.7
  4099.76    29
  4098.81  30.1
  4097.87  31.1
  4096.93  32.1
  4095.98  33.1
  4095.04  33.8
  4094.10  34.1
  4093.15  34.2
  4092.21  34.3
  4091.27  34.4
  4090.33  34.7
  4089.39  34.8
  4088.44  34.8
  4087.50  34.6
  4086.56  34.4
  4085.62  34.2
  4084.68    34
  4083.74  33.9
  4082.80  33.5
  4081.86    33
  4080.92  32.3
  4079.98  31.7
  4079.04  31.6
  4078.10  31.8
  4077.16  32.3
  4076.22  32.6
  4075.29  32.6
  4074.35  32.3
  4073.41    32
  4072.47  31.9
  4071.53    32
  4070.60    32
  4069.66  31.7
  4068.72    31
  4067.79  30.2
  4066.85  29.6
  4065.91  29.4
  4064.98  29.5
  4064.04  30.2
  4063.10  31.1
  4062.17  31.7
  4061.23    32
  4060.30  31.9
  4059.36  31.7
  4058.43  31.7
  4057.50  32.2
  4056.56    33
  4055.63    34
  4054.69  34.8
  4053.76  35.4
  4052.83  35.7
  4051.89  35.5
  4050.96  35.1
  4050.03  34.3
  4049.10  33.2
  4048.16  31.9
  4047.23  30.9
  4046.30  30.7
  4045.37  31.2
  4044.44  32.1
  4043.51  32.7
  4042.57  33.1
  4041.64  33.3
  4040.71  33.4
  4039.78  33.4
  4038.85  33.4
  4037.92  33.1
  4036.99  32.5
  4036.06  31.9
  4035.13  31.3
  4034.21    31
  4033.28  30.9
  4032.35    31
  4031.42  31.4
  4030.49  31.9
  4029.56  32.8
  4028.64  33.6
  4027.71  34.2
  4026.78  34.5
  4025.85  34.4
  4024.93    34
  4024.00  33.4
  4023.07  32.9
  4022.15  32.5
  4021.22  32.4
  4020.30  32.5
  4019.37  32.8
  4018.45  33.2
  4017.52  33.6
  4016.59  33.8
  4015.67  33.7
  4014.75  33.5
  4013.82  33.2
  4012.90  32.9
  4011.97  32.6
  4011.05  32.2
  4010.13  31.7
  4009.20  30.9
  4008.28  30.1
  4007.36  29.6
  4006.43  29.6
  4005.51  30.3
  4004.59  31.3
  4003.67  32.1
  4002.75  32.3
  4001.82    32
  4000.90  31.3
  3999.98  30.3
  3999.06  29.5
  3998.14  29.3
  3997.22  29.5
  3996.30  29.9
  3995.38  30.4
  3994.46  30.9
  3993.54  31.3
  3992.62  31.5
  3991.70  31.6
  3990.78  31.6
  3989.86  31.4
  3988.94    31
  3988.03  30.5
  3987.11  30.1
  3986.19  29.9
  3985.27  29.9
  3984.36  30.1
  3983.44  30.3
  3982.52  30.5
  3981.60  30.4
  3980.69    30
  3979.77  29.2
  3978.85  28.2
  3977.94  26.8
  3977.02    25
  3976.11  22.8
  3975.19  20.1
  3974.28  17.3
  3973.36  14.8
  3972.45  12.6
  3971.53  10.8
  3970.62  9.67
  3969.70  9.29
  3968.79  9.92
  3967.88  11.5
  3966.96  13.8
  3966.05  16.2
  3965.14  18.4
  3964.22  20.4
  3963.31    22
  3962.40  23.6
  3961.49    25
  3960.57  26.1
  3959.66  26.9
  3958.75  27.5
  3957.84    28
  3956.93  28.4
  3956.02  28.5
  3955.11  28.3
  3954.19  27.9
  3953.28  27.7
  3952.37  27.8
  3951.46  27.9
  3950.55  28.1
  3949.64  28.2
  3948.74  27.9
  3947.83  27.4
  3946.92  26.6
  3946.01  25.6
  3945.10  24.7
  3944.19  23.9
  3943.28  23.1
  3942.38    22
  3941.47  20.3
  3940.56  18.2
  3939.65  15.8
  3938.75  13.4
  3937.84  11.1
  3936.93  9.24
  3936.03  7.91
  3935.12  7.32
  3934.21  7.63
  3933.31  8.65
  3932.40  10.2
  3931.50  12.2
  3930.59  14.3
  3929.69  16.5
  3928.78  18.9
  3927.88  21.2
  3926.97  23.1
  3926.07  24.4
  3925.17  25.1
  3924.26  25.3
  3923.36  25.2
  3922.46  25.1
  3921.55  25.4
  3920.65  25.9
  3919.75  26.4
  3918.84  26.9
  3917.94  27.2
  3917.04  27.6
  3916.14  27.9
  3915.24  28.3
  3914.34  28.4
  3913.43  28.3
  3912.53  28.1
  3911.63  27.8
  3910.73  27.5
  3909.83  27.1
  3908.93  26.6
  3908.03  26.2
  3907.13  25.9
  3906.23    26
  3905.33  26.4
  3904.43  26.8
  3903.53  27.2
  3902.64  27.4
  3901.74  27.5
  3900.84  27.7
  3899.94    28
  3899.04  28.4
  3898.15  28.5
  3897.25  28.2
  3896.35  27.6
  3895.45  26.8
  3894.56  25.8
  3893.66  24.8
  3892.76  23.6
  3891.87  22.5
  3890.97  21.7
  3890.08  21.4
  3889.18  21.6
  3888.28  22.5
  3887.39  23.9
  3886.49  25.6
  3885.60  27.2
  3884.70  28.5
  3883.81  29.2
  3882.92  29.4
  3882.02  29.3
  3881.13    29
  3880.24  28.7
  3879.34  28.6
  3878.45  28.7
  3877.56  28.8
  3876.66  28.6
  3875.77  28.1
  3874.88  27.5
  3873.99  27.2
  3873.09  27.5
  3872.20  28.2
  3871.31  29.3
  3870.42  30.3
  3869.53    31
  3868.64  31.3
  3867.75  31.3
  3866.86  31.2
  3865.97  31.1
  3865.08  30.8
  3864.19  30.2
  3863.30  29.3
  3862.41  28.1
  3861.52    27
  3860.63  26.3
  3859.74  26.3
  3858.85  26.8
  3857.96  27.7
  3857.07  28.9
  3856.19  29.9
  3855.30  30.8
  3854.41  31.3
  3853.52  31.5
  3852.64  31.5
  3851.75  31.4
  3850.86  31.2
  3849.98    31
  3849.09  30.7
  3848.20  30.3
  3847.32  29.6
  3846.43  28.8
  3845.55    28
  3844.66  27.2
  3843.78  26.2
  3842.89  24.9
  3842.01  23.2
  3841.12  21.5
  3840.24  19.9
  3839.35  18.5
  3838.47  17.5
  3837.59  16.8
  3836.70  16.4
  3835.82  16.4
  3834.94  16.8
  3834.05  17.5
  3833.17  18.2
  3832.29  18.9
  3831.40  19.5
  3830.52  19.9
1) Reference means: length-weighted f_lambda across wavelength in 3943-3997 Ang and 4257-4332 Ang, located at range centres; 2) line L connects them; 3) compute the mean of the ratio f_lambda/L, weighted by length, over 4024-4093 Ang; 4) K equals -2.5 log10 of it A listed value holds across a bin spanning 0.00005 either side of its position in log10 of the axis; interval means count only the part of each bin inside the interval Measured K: -0.24 mag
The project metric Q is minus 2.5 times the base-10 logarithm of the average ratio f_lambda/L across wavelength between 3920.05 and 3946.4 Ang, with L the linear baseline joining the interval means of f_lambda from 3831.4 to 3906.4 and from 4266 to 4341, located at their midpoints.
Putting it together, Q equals 0.41 mag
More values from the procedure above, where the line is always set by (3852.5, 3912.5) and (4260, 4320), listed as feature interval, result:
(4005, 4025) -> -0.15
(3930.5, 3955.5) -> 0.37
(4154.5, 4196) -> -0.14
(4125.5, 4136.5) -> -0.12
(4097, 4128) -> -0.11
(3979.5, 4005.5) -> -0.10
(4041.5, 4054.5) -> -0.18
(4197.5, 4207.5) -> -0.13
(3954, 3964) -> 0.06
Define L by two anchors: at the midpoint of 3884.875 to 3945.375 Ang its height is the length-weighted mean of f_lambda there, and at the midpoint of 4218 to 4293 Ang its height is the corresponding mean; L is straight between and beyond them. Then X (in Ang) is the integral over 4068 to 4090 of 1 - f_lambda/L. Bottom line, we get -4.9 Ang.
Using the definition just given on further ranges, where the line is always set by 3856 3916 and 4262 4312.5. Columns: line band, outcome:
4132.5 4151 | -3.4 Ang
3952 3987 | 5.8 Ang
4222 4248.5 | -2.8 Ang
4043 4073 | -4.6 Ang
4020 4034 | -2.5 Ang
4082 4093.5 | -2.6 Ang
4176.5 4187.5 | -1.8 Ang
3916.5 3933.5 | 3.6 Ang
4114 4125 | -2.0 Ang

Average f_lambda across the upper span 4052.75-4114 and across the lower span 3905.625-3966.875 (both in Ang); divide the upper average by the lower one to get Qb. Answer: 1.39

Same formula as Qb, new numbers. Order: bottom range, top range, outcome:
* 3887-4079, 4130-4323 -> 1.13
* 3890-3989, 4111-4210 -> 1.40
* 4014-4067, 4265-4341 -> 0.88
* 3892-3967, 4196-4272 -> 1.35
